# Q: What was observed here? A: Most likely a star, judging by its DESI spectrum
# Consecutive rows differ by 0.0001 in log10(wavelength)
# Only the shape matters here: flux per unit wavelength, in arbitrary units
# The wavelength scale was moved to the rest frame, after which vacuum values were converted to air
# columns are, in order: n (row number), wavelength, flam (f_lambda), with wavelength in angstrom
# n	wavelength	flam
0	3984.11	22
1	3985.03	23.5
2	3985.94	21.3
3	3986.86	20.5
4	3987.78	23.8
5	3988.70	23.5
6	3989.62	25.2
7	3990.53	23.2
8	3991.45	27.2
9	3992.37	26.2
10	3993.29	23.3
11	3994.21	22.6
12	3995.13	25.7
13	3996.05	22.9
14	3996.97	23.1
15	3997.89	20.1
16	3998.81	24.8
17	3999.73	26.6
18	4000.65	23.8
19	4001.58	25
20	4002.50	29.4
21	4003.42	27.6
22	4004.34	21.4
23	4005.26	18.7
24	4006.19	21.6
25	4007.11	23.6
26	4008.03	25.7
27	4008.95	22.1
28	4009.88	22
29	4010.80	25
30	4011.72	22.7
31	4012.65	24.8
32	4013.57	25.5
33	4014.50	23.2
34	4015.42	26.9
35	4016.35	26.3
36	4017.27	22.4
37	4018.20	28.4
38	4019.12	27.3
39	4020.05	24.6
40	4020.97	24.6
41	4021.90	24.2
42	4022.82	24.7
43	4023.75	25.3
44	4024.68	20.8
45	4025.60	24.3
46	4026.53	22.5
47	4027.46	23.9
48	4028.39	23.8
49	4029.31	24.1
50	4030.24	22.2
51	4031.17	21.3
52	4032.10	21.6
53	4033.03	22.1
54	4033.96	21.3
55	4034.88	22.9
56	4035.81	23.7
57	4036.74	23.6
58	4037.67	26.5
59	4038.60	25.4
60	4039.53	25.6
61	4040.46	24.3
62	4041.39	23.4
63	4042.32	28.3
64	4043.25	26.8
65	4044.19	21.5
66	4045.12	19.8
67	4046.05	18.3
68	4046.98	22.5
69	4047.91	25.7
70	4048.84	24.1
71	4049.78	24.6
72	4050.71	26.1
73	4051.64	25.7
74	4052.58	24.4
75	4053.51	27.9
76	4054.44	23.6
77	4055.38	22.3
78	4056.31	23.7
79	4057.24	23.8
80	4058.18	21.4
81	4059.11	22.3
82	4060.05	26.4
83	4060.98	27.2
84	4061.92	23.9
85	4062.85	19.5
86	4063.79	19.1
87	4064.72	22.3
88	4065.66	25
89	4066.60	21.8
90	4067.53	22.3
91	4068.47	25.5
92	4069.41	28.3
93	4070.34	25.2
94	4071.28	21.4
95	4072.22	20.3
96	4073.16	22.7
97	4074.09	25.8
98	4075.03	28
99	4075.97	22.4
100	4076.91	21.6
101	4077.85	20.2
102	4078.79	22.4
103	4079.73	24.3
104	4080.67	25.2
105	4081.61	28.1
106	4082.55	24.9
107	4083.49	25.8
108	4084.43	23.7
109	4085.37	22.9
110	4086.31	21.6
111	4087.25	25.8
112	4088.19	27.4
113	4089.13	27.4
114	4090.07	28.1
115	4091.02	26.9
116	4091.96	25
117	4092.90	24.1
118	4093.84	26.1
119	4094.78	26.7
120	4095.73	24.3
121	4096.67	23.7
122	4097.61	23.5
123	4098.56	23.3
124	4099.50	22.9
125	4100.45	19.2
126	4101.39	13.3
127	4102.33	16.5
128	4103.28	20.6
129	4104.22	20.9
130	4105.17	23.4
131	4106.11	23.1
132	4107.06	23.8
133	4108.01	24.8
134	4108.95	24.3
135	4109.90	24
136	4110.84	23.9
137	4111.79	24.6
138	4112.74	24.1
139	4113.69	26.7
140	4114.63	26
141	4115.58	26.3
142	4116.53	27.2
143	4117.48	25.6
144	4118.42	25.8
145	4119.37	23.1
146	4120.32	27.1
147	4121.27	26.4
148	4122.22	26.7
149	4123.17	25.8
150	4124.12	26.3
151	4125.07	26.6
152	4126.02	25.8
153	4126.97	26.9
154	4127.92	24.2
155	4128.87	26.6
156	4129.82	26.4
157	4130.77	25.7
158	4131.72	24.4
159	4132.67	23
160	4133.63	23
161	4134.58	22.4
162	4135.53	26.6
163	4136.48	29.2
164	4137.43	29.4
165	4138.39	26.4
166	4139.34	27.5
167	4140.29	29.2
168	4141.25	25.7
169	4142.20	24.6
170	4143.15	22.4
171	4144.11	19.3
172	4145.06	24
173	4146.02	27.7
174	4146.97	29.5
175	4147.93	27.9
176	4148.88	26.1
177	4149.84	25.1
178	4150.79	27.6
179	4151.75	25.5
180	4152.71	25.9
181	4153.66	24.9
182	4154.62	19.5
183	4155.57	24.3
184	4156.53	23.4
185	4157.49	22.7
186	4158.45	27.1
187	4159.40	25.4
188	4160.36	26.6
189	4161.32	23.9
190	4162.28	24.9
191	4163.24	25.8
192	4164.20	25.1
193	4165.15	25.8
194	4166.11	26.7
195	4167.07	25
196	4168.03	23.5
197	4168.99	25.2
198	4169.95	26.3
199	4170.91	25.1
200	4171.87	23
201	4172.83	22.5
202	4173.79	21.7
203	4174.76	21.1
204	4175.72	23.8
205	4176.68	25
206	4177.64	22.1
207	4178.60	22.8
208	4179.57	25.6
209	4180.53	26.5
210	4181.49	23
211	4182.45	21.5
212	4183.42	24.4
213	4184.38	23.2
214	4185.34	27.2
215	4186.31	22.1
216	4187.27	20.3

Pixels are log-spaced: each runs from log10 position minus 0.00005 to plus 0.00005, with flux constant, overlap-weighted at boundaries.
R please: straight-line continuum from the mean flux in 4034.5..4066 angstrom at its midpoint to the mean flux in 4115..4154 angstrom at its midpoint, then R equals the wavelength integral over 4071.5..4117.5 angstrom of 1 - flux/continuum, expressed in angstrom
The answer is 1.8 angstrom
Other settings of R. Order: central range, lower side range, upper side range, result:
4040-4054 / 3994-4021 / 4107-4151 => 0.3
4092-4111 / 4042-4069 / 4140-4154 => 1.5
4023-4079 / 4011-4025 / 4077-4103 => 1.8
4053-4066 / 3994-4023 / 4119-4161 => 0.7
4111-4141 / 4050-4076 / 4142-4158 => -1.8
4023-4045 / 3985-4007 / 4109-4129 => 0.6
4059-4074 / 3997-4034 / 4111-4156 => 0.8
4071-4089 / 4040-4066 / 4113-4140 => 0.4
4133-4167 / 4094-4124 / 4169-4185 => -2.4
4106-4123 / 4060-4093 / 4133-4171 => -0.3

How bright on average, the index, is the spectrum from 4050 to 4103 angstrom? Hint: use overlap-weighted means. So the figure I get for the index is 23.8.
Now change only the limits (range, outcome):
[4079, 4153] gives 24.9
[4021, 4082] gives 23.7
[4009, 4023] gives 24.8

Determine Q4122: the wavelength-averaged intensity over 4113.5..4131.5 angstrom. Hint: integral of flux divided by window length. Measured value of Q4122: 26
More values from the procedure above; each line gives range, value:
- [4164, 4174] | 24.6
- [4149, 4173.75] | 24.8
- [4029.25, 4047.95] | 23.3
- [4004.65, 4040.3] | 23.8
